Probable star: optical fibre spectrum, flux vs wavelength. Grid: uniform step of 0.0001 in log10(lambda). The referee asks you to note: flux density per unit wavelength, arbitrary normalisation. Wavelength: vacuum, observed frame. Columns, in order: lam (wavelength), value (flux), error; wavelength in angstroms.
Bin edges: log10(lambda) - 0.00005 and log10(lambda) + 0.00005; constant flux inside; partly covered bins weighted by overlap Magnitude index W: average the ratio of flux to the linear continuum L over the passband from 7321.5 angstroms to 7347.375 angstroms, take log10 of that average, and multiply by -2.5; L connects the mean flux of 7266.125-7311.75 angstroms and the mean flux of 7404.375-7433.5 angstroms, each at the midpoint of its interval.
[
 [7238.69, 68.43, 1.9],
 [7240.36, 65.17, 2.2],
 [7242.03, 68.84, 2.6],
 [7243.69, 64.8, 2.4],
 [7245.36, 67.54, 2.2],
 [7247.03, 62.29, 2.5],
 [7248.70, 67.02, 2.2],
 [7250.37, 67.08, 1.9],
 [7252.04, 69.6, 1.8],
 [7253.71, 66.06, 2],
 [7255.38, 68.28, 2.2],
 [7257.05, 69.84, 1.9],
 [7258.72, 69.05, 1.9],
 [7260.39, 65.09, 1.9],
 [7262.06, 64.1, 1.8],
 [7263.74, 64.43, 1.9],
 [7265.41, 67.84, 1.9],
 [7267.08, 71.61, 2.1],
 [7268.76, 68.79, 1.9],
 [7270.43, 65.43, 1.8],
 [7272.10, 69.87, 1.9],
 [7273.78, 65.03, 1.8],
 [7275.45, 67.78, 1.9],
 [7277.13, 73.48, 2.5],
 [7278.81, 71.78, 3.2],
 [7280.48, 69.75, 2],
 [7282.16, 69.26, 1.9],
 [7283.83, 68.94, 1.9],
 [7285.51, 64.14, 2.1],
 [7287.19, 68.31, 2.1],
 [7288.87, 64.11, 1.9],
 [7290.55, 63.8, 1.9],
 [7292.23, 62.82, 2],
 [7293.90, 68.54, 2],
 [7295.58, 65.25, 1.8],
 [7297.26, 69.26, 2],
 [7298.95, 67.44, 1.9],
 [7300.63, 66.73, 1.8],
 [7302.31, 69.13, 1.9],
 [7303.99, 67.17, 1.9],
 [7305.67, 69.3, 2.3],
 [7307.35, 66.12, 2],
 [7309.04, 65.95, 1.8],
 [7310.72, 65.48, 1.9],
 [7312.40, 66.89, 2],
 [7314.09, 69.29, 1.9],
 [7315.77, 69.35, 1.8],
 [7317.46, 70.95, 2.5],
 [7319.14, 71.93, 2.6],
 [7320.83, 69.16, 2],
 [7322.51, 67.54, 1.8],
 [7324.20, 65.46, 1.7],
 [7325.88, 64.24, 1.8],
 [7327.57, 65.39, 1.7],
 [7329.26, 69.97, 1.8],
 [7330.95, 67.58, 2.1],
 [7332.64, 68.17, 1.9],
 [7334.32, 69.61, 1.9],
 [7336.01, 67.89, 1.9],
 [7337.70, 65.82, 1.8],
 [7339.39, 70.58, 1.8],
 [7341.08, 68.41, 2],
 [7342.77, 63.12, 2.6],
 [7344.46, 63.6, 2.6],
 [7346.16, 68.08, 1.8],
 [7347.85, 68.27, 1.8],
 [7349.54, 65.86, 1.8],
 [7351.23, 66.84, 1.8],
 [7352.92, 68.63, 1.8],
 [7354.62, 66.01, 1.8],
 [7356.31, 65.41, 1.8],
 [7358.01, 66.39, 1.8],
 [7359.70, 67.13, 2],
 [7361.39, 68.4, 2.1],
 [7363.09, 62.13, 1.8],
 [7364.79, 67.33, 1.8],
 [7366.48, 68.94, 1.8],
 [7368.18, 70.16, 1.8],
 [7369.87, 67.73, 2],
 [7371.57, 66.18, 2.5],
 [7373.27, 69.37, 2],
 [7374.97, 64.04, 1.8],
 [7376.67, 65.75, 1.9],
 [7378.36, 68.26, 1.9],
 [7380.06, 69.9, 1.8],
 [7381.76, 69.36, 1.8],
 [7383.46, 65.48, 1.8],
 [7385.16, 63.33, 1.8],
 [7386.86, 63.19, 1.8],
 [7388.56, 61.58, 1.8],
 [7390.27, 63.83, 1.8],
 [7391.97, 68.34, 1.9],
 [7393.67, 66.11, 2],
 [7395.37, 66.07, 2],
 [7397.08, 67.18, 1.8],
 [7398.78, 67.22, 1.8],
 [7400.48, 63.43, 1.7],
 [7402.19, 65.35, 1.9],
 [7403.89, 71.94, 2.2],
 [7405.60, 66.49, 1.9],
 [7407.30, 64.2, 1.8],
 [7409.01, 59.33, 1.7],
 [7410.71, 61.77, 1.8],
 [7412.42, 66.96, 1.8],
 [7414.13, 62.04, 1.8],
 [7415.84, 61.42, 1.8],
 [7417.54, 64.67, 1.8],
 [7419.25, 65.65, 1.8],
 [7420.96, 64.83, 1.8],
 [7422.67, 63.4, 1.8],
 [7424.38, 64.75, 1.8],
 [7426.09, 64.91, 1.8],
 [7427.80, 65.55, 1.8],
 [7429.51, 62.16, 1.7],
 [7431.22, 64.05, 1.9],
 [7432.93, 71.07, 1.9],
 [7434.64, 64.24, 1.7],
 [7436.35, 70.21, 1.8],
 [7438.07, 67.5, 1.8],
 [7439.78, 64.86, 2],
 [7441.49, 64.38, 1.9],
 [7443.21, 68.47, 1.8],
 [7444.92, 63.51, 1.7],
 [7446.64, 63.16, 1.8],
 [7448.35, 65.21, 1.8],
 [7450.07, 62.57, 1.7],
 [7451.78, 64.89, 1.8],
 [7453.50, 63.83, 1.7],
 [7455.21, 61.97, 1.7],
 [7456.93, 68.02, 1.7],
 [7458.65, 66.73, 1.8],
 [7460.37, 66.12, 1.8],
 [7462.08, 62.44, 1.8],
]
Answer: -0.01 mag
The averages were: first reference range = 67.6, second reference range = 64.3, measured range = 67.1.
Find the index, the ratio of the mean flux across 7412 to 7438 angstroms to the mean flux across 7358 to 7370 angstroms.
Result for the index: 1.0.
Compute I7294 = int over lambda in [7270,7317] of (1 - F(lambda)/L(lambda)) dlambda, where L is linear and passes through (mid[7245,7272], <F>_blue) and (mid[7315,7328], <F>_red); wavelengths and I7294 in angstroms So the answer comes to 0.1 angstroms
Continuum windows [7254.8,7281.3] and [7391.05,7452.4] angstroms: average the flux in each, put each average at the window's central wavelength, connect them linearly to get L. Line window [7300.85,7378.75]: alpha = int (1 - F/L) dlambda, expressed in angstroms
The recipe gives -0.6 angstroms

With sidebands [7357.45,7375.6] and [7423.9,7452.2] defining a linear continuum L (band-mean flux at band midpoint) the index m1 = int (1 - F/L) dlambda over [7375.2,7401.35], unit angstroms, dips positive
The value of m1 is 0.3 angstroms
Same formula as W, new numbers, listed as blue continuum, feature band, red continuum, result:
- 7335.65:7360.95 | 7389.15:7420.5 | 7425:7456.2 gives 0.01 mag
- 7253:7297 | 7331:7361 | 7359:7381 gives 0.00 mag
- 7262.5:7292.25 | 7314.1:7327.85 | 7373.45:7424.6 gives -0.02 mag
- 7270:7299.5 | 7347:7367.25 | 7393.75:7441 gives -0.01 mag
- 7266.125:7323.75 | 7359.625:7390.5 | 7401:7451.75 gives -0.01 mag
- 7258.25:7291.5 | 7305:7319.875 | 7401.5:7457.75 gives -0.02 mag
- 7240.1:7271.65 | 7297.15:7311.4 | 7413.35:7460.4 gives -0.01 mag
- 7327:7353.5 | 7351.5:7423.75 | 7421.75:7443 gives 0.01 mag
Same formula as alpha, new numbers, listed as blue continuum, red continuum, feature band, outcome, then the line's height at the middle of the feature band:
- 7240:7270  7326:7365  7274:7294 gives -0.2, 67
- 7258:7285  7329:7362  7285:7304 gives 0.4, 67.9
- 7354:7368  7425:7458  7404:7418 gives 0.4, 65.8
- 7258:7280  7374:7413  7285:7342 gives -0.2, 67.2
